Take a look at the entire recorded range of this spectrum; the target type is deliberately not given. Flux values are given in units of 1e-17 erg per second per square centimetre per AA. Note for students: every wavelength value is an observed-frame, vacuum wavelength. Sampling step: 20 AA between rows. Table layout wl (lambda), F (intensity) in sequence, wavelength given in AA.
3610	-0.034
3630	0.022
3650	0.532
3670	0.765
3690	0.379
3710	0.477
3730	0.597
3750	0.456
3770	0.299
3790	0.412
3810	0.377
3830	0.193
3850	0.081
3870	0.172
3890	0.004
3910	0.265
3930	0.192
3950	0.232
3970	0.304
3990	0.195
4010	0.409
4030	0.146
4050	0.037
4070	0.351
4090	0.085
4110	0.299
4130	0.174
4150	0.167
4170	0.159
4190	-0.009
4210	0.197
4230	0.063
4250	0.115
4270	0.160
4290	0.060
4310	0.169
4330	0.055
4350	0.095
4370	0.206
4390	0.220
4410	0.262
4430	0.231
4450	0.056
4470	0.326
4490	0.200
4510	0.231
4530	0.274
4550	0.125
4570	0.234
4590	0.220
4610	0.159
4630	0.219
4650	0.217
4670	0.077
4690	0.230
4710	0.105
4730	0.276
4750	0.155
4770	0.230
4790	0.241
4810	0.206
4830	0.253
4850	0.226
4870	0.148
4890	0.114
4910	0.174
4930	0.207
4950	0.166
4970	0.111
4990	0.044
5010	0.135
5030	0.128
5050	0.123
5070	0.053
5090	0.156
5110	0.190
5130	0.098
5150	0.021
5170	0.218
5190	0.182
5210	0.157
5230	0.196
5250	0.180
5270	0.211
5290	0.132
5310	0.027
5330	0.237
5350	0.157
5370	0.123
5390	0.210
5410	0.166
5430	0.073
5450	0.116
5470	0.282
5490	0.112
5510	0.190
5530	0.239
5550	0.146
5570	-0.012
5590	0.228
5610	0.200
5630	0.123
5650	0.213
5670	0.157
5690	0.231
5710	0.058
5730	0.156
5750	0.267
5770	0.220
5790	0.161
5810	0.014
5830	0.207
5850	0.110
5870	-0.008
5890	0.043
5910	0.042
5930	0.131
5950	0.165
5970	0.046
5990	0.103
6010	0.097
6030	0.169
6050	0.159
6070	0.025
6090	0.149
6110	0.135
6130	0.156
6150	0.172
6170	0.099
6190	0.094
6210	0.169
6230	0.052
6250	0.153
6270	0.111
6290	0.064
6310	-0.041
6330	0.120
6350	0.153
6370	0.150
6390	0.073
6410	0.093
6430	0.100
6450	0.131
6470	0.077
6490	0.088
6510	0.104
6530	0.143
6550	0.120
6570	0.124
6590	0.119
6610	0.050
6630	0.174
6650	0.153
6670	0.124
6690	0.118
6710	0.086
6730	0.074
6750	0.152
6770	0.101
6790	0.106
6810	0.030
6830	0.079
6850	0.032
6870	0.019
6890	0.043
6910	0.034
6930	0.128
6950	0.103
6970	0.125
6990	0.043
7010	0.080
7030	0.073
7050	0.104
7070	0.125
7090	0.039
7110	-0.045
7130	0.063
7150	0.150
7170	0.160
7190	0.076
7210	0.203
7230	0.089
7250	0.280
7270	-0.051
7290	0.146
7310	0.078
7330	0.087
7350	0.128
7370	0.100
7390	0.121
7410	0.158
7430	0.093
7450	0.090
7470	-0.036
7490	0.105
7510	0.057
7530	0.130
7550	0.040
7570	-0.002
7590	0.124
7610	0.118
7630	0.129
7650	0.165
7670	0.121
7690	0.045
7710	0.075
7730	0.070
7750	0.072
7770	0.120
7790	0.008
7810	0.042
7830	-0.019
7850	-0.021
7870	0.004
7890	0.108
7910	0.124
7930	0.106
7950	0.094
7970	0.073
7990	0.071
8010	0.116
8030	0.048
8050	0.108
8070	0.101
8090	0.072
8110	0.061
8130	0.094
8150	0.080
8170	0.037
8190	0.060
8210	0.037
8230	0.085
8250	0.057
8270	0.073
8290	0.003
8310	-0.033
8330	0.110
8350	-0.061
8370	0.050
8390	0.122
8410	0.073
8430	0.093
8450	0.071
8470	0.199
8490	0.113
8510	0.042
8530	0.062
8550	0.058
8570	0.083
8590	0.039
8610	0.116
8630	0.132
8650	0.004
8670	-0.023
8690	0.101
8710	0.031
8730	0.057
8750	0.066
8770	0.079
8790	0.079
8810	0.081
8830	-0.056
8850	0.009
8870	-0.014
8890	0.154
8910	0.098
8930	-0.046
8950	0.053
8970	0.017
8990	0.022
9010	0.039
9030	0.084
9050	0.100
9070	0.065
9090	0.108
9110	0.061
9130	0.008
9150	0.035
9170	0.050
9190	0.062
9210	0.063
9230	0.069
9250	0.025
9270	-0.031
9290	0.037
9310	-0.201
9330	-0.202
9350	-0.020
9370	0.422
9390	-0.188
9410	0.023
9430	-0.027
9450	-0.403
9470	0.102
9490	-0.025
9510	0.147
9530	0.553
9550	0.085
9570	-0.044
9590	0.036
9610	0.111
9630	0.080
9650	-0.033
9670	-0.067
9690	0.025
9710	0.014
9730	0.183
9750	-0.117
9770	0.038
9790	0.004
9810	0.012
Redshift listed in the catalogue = 1.554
